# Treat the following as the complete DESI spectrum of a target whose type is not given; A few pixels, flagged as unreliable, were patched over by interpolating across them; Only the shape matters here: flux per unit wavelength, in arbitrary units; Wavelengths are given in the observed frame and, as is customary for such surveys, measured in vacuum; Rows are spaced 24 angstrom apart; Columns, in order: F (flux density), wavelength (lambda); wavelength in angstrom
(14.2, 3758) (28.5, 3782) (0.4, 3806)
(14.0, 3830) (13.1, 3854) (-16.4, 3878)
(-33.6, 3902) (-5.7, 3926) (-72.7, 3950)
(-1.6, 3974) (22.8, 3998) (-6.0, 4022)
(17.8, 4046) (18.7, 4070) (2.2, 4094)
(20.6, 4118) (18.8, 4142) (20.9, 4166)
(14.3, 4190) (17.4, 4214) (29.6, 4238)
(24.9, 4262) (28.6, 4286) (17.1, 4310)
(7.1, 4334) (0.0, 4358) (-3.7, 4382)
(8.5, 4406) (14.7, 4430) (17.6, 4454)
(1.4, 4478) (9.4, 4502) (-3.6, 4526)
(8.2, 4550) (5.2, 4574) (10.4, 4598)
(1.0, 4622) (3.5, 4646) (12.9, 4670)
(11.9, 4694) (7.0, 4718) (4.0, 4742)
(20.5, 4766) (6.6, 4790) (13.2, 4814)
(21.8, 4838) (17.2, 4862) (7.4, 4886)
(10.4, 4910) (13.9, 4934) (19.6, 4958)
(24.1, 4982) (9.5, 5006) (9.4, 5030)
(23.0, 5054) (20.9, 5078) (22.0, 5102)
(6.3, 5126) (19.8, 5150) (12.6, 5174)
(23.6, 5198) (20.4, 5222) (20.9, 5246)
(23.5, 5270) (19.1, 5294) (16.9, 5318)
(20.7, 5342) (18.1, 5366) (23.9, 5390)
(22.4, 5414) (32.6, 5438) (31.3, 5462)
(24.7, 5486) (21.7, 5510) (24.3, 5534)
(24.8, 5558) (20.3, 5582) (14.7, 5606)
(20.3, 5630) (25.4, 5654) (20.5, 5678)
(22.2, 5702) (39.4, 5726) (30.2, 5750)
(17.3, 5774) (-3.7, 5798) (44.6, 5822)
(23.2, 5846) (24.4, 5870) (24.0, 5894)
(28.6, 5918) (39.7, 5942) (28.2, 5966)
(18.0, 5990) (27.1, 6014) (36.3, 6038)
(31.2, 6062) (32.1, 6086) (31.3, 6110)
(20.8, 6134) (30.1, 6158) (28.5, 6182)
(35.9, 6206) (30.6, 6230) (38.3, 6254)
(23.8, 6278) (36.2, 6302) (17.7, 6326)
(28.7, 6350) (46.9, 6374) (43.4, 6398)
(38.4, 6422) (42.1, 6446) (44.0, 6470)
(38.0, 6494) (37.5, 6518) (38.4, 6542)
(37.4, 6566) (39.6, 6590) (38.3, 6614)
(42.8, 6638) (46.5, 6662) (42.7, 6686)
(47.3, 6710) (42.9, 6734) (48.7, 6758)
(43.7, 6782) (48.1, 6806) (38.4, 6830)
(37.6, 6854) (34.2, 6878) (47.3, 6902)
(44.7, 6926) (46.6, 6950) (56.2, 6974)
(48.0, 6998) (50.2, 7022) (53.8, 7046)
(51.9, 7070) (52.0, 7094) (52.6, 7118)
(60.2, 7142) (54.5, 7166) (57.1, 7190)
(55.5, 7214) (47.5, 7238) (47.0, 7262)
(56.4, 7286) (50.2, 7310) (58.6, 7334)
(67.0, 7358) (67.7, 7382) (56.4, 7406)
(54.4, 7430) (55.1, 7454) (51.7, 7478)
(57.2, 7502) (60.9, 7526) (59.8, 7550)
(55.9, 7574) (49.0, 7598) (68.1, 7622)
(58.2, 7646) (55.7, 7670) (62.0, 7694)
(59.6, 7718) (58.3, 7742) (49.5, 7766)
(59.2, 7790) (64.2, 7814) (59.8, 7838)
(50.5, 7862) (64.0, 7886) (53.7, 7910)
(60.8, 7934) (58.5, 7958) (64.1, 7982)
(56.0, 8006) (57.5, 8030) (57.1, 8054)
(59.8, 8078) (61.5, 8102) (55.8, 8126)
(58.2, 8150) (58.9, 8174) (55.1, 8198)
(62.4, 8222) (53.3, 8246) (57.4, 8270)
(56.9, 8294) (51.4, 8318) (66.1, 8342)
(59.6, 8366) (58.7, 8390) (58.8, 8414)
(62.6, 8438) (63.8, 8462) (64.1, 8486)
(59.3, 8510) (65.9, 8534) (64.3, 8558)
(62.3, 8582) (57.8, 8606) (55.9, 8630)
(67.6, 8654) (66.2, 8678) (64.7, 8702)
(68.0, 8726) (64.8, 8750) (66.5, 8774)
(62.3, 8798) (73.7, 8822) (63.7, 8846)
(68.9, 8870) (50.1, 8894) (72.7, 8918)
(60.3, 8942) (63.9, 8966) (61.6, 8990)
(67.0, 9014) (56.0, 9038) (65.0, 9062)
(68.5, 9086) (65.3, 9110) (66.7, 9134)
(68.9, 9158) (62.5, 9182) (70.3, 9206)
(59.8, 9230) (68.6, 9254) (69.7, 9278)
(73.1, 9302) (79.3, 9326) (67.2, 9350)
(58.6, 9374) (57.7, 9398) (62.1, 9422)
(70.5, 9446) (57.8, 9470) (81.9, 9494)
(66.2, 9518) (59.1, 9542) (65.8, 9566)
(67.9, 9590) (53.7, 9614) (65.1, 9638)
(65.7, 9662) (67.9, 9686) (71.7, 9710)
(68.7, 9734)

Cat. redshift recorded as 0.596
